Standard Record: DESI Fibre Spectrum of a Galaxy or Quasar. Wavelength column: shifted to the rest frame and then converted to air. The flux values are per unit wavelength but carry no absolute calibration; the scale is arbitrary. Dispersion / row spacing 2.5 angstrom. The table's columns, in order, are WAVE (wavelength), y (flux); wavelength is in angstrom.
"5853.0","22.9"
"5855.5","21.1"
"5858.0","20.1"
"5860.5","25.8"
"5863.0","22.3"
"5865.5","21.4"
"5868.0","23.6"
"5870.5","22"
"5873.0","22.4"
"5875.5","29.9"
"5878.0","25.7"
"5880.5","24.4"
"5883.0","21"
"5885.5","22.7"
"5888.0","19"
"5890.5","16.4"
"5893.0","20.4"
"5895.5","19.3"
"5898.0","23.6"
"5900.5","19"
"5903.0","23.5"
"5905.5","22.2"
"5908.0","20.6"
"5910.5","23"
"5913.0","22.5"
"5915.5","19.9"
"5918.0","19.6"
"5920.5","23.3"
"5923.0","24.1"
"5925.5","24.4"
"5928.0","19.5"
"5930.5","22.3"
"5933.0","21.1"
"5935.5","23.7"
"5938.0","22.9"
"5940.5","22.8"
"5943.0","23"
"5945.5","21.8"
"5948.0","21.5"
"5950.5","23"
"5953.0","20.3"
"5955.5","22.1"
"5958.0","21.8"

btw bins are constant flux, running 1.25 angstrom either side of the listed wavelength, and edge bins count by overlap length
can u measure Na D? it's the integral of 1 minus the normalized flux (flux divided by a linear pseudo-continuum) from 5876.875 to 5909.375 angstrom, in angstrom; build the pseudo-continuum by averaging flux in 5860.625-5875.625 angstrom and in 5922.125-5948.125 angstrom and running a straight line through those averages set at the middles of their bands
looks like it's 2.3 angstrom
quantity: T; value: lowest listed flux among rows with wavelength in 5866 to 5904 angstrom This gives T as 16.4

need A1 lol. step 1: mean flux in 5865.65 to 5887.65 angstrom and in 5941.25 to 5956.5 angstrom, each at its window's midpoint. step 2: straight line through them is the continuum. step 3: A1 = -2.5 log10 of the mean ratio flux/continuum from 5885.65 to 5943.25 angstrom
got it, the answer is 0.06 mag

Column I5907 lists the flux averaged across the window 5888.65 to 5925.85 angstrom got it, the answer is 21.3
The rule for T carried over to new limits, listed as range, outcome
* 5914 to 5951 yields 19.5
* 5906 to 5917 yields 19.9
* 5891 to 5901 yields 19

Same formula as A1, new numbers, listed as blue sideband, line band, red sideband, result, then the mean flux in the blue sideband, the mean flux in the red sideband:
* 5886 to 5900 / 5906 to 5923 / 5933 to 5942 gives -0.020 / 19.9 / 22.8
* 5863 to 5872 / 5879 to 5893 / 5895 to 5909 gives 0.057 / 22.3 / 21.5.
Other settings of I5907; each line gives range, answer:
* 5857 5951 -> 22.2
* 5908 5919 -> 21.2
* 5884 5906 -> 20.6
